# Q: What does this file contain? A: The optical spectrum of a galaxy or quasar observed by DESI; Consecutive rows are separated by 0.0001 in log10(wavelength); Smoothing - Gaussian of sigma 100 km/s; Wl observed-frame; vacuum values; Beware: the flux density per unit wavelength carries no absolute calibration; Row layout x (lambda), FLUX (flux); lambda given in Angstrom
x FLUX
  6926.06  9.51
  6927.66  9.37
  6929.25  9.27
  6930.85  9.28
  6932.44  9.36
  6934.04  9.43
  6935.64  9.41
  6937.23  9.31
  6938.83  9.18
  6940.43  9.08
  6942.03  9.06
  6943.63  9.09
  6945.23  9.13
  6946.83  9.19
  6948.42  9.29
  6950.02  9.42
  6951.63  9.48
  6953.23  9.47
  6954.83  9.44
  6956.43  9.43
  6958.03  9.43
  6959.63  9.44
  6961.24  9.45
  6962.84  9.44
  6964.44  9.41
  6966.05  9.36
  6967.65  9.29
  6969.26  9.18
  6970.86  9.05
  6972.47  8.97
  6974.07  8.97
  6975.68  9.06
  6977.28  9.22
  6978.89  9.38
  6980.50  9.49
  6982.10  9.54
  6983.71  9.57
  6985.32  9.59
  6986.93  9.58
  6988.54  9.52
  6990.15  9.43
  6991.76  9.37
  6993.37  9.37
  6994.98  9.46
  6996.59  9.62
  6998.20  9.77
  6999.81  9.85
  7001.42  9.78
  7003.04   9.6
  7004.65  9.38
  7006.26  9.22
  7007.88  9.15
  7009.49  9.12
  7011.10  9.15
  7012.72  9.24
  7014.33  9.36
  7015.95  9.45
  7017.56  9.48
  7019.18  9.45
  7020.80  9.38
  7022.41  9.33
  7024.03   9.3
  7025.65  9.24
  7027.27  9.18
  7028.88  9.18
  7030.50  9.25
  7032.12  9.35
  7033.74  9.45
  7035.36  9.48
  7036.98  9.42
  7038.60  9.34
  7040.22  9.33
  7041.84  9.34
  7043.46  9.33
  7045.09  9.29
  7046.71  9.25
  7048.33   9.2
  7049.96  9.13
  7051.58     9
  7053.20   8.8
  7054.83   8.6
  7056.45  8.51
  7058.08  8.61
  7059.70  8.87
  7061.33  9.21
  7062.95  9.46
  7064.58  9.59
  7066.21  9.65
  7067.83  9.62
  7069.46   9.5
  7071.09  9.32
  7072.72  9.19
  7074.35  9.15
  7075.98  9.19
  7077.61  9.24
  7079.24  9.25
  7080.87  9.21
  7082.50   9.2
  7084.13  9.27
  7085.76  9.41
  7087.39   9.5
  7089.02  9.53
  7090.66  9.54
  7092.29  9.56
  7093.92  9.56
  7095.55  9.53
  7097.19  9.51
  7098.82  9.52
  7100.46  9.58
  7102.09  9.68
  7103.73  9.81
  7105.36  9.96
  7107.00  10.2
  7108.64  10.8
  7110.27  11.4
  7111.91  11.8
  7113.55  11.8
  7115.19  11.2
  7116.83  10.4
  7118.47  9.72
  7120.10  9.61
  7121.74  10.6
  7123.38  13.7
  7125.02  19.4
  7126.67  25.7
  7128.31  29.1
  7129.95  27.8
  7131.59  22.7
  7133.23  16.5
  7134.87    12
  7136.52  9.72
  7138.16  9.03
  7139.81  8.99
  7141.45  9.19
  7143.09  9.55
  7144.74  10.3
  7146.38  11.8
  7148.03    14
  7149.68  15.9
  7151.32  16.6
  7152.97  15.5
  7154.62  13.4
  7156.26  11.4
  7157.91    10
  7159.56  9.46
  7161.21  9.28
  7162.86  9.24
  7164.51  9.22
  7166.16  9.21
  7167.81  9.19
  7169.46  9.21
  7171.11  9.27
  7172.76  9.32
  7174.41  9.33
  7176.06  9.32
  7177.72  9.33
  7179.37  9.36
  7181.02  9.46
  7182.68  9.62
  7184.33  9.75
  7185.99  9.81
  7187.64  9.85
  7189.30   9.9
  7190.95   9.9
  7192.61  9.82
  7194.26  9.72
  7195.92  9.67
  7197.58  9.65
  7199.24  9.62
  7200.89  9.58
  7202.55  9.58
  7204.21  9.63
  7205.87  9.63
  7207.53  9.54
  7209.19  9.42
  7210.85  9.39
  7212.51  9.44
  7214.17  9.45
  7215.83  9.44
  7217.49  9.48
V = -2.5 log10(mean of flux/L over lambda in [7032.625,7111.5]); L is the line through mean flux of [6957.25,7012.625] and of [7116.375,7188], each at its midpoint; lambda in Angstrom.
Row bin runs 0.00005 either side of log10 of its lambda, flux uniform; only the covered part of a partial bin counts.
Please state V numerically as 0.16 mag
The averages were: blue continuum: 9.39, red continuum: 12.3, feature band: 9.43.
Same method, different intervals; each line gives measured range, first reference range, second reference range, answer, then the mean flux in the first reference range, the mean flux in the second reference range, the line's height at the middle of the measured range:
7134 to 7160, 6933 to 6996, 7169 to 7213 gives -0.23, 9.33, 9.56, 9.52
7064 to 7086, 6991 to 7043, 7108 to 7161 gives 0.23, 9.39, 13.7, 11.5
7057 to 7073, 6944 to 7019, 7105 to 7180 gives 0.18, 9.38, 12.4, 11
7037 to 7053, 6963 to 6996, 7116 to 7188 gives 0.14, 9.34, 12.3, 10.5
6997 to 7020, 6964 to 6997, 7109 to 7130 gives 0.11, 9.35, 15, 10.5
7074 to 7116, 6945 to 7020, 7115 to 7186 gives 0.16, 9.39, 12.4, 11.4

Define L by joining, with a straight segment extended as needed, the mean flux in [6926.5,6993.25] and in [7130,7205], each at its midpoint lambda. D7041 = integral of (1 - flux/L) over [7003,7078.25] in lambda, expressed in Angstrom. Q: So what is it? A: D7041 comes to 5.2 Angstrom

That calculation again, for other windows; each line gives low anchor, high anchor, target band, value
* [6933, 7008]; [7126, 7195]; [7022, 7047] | 2.3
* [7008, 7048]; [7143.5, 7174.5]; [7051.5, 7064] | 1.1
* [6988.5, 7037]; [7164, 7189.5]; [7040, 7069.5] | 0.8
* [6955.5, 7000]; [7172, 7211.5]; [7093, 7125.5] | -4.4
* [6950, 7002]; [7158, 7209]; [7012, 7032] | 0.3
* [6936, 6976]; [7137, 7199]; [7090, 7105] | 0.6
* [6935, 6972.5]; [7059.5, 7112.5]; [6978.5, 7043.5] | 0.2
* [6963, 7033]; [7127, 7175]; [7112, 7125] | 0.5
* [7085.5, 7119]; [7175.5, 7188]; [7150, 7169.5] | -2.9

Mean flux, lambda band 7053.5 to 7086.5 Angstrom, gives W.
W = 9.19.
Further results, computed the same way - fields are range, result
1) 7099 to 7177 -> 12.3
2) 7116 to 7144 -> 14.9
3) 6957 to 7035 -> 9.37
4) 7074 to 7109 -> 9.54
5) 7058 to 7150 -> 11.5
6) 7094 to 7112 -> 10.1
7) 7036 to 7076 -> 9.2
